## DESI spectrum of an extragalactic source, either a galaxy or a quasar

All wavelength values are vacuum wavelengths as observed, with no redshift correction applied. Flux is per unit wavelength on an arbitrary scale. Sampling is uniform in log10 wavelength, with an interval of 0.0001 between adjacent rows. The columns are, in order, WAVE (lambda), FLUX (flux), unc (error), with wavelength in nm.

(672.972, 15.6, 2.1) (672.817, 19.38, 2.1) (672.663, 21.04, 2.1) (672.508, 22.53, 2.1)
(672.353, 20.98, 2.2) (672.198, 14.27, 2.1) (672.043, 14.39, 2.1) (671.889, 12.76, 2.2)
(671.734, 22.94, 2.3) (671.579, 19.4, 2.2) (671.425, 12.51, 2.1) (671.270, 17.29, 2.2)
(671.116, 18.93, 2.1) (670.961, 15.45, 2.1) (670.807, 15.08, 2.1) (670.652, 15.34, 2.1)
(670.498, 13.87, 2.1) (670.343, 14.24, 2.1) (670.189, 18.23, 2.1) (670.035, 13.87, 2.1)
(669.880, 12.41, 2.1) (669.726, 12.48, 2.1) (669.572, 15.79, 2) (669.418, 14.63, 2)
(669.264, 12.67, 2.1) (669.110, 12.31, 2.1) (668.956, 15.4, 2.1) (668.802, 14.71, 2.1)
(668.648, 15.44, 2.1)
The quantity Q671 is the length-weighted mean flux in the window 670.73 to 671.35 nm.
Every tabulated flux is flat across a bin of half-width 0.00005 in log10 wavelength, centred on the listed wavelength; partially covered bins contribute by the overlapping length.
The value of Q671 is 16.7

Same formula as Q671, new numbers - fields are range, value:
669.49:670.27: 14.6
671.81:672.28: 13.9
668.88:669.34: 13.5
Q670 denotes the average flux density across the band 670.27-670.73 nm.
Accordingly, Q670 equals 14.5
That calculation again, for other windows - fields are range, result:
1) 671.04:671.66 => 17.1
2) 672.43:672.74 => 21.8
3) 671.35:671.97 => 16.9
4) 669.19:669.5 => 13.7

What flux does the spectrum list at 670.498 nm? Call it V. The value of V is 13.87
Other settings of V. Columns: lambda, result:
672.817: 19.38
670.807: 15.08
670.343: 14.24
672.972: 15.6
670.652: 15.34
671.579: 19.4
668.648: 15.44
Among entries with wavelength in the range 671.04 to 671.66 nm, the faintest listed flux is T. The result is 12.51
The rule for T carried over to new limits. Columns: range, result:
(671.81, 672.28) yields 12.76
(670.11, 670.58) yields 13.87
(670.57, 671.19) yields 15.08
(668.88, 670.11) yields 12.31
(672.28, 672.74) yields 20.98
